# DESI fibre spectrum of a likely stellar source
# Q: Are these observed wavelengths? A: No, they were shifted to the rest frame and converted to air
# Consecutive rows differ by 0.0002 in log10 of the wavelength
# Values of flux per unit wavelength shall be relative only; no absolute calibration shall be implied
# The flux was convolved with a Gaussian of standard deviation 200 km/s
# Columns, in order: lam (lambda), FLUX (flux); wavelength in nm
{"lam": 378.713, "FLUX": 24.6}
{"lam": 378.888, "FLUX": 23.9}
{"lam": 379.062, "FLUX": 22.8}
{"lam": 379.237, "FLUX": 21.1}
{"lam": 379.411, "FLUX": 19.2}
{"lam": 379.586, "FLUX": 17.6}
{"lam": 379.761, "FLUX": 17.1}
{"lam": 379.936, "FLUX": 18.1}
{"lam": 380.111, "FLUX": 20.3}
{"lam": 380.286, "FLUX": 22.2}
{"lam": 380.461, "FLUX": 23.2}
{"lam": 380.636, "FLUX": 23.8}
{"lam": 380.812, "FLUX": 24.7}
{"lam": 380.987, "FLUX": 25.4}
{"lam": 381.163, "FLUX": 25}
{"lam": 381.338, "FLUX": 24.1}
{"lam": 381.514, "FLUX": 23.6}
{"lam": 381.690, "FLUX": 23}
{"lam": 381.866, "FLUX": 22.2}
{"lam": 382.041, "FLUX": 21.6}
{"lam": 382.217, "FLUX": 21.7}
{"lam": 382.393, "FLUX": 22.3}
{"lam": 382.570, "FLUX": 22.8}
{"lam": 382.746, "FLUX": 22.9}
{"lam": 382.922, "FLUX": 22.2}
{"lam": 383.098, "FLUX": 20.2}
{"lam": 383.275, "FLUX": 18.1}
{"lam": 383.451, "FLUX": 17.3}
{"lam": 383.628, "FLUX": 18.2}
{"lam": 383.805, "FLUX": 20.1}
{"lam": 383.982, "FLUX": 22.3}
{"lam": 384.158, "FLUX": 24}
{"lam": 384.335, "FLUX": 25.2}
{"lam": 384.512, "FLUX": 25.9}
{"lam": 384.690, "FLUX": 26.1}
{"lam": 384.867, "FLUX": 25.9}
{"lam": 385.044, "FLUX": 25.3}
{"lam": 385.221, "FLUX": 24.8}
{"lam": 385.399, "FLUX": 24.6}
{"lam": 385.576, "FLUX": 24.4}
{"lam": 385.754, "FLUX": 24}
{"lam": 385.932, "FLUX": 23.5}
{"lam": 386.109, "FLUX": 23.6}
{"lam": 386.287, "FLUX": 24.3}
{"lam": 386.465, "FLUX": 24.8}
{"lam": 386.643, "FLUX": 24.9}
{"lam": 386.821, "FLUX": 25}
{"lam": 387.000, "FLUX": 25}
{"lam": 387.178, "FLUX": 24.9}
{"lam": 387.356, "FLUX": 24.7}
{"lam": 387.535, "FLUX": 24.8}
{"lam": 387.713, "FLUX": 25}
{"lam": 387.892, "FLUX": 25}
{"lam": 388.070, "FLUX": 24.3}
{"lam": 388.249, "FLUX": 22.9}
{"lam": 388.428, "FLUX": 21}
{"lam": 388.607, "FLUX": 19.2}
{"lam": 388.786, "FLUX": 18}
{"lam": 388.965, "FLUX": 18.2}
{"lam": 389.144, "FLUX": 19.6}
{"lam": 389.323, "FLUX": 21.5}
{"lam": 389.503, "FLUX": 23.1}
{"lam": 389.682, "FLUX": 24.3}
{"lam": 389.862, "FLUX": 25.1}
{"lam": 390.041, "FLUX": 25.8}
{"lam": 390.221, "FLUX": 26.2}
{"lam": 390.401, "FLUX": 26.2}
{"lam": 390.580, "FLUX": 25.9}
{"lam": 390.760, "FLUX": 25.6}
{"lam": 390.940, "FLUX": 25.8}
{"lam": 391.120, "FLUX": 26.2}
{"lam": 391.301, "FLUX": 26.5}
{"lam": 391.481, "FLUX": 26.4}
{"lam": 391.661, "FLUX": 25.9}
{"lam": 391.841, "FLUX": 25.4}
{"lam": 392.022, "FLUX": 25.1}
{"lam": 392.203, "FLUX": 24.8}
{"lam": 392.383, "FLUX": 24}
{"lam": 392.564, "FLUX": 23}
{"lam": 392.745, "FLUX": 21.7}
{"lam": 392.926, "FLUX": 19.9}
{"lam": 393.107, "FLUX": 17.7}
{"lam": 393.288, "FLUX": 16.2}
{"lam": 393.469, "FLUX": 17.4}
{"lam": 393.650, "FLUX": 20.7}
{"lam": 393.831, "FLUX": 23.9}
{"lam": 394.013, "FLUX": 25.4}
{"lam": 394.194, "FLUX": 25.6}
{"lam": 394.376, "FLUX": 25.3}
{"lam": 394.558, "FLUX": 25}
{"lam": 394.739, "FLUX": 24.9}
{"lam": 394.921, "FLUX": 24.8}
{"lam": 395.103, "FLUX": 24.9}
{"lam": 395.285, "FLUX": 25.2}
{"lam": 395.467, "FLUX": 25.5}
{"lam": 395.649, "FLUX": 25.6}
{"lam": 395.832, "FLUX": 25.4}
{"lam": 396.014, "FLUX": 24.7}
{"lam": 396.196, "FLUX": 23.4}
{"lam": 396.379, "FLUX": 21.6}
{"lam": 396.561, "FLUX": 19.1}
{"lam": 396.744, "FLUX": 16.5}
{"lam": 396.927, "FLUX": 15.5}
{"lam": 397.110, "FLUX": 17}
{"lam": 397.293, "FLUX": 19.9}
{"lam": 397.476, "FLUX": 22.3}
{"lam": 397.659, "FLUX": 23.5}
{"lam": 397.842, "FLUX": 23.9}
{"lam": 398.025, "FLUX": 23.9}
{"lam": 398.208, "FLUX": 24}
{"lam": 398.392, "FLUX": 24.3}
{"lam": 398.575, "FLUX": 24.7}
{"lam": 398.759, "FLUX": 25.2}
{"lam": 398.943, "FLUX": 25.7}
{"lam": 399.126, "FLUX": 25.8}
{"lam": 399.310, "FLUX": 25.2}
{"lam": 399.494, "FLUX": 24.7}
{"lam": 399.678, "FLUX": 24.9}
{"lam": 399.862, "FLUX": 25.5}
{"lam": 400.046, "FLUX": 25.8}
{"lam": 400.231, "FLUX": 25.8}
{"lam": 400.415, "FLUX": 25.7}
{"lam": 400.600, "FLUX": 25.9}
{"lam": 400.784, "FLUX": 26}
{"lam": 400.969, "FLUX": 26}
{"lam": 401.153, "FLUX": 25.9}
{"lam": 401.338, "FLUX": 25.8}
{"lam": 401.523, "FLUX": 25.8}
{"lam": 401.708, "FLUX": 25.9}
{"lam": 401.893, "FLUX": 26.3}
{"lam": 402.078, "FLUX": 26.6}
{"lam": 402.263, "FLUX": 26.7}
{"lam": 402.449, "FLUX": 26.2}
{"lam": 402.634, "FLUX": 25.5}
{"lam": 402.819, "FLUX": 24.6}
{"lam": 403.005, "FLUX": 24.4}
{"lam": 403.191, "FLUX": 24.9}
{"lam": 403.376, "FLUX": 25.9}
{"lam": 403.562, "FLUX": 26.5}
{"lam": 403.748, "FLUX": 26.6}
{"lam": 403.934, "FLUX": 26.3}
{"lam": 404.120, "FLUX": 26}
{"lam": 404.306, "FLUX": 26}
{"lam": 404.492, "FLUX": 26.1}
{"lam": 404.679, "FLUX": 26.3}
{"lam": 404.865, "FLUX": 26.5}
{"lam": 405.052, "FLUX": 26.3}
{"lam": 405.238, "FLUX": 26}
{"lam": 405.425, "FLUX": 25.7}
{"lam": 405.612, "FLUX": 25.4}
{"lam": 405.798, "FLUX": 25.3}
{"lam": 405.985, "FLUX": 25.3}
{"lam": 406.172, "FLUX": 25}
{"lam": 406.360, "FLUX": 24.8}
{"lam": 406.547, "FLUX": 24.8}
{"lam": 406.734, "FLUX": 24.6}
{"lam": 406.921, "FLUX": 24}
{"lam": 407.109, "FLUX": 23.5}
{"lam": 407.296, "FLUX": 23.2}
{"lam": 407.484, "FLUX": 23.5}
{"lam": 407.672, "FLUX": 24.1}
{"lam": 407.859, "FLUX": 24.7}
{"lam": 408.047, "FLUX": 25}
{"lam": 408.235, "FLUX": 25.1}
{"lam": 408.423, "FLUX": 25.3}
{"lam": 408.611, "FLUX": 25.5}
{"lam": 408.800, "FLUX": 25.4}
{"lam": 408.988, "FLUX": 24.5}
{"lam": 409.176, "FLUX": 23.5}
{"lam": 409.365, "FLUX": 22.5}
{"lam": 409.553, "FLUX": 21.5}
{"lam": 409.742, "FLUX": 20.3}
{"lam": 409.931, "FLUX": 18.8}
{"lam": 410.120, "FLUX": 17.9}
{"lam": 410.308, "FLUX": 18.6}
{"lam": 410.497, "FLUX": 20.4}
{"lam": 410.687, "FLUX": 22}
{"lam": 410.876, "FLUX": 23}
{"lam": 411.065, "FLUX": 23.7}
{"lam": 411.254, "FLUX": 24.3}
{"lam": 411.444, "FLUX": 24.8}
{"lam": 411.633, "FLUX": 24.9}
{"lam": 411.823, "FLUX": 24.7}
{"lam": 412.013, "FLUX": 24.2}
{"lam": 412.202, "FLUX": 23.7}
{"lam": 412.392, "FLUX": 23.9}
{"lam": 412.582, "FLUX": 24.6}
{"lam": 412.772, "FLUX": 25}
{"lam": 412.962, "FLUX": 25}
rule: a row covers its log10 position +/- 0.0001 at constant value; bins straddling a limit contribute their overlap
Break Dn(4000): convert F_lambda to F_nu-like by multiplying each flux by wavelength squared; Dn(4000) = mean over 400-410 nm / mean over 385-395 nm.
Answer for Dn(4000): 1.14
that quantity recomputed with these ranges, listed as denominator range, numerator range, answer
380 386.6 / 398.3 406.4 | 1.23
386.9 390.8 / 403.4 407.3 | 1.18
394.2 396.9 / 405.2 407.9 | 1.10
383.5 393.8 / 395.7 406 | 1.12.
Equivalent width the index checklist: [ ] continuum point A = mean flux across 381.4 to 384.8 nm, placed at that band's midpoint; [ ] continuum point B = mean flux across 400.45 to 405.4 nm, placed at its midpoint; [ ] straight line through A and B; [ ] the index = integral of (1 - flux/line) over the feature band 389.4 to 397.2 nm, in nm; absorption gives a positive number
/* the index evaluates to 0.20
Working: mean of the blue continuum 22.1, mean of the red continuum 26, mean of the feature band 23.4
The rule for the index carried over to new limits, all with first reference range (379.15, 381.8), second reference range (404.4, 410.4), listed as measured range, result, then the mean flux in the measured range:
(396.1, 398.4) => 0.22 nm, 21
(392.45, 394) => 0.17 nm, 20.4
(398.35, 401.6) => -0.29 nm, 25.5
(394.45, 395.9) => -0.13 nm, 25.2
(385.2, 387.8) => -0.25 nm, 24.5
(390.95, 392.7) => -0.18 nm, 25.2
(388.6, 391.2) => -0.10 nm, 23.5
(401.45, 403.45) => -0.18 nm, 25.7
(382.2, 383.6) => 0.08 nm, 20.8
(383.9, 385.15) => -0.15 nm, 25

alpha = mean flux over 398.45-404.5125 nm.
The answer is 25.7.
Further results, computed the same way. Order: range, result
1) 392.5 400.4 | 23.1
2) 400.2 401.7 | 25.9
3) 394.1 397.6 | 22.7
